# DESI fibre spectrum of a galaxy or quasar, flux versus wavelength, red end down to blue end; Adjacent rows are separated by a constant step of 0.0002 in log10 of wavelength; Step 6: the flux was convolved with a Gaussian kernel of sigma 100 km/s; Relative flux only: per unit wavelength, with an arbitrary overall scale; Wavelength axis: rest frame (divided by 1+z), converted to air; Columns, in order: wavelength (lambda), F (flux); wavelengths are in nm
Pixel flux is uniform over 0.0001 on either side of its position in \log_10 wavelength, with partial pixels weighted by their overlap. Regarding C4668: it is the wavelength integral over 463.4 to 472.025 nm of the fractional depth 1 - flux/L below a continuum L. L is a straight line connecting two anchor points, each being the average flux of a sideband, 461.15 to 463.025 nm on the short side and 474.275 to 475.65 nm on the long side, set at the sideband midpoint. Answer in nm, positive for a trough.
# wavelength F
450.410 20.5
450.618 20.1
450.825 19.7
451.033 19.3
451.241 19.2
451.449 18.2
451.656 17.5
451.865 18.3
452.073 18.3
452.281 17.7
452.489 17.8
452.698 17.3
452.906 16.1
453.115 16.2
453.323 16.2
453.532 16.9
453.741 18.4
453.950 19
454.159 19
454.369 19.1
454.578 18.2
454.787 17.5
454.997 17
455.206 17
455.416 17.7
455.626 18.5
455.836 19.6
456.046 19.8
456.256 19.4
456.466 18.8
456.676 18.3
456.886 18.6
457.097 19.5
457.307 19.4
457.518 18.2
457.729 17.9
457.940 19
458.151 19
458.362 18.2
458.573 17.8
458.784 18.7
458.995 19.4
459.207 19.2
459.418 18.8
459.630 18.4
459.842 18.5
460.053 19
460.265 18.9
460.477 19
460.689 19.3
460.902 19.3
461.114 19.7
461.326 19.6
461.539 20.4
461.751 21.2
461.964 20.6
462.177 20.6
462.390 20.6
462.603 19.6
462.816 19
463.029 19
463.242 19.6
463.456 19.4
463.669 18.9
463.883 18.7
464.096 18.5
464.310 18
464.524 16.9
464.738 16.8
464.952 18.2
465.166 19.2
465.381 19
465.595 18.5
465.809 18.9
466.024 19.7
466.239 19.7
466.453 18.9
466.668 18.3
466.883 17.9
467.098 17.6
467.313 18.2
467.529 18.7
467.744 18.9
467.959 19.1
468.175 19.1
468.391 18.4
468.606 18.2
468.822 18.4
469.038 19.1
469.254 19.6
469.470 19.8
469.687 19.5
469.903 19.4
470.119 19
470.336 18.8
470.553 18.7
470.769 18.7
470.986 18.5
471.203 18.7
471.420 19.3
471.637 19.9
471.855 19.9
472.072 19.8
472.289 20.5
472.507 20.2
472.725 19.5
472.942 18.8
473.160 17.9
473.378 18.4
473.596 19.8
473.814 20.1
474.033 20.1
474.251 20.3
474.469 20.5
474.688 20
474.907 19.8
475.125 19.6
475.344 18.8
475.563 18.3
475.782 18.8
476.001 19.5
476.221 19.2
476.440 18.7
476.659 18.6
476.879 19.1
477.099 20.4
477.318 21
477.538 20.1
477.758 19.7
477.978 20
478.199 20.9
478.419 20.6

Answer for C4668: 0.48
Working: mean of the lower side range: 20.1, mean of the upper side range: 19.6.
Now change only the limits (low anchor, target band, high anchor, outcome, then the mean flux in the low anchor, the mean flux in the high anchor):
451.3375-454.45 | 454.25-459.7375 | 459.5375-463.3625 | 0.01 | 17.7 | 19.6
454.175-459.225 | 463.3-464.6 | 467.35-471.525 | 0.02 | 18.6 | 18.9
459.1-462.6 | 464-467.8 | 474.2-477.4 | 0.22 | 19.6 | 19.5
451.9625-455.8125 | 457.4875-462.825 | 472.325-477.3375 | -0.30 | 17.7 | 19.4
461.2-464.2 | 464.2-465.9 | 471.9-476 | 0.13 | 19.7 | 19.5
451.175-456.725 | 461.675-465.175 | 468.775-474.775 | -0.06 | 18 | 19.4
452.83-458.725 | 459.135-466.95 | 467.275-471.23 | -0.20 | 18.2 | 18.9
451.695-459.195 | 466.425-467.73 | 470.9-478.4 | 0.05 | 18.2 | 19.6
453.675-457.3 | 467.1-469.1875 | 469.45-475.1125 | 0.06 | 18.6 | 19.5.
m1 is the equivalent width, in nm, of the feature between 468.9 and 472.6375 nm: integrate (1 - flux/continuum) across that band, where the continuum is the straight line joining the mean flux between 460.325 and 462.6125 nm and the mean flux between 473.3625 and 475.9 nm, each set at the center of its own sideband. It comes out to 0.06 nm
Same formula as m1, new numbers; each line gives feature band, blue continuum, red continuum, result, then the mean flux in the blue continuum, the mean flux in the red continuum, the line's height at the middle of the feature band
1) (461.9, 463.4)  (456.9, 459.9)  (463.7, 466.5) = -0.098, 18.7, 18.5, 18.6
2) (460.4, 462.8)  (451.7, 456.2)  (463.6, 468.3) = -0.219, 17.9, 18.5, 18.3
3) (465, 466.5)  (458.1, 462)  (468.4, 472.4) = 0.007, 19.2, 19.2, 19.2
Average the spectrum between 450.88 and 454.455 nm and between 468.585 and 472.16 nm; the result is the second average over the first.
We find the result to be 1.07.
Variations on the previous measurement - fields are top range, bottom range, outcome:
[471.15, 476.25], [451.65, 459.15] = 1.07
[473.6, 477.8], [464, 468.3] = 1.06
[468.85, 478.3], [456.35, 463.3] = 1.01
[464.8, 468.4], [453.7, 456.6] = 1.01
